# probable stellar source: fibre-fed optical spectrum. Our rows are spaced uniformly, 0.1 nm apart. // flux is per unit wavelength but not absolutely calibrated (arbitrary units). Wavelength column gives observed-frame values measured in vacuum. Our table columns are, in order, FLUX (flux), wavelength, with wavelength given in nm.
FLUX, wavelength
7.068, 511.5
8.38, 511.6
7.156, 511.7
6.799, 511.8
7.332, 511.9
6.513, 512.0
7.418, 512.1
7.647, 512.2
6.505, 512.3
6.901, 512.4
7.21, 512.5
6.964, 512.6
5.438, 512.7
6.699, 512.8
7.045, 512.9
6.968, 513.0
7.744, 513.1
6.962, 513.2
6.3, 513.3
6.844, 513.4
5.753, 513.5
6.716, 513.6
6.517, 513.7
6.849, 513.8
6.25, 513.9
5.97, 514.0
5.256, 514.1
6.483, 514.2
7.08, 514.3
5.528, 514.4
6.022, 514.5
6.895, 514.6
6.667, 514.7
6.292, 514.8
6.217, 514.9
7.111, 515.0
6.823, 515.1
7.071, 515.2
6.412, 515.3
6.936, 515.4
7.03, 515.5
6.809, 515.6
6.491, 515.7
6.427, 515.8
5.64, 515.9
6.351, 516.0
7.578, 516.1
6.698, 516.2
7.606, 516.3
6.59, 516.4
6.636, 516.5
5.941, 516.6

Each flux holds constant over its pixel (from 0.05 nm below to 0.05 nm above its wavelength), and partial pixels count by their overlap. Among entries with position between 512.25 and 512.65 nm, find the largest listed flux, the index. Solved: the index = 7.21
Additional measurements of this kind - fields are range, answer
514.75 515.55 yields 7.111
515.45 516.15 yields 7.578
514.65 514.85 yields 6.667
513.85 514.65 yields 7.08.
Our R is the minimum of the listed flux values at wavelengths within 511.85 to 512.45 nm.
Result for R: 6.505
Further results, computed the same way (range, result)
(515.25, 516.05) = 5.64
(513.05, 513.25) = 6.962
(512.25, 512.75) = 5.438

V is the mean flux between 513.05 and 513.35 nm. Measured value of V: 7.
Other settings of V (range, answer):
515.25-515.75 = 6.74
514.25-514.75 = 6.44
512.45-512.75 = 6.54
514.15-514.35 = 6.78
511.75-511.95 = 7.07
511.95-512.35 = 7.02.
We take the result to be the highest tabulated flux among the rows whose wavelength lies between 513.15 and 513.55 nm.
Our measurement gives 6.962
